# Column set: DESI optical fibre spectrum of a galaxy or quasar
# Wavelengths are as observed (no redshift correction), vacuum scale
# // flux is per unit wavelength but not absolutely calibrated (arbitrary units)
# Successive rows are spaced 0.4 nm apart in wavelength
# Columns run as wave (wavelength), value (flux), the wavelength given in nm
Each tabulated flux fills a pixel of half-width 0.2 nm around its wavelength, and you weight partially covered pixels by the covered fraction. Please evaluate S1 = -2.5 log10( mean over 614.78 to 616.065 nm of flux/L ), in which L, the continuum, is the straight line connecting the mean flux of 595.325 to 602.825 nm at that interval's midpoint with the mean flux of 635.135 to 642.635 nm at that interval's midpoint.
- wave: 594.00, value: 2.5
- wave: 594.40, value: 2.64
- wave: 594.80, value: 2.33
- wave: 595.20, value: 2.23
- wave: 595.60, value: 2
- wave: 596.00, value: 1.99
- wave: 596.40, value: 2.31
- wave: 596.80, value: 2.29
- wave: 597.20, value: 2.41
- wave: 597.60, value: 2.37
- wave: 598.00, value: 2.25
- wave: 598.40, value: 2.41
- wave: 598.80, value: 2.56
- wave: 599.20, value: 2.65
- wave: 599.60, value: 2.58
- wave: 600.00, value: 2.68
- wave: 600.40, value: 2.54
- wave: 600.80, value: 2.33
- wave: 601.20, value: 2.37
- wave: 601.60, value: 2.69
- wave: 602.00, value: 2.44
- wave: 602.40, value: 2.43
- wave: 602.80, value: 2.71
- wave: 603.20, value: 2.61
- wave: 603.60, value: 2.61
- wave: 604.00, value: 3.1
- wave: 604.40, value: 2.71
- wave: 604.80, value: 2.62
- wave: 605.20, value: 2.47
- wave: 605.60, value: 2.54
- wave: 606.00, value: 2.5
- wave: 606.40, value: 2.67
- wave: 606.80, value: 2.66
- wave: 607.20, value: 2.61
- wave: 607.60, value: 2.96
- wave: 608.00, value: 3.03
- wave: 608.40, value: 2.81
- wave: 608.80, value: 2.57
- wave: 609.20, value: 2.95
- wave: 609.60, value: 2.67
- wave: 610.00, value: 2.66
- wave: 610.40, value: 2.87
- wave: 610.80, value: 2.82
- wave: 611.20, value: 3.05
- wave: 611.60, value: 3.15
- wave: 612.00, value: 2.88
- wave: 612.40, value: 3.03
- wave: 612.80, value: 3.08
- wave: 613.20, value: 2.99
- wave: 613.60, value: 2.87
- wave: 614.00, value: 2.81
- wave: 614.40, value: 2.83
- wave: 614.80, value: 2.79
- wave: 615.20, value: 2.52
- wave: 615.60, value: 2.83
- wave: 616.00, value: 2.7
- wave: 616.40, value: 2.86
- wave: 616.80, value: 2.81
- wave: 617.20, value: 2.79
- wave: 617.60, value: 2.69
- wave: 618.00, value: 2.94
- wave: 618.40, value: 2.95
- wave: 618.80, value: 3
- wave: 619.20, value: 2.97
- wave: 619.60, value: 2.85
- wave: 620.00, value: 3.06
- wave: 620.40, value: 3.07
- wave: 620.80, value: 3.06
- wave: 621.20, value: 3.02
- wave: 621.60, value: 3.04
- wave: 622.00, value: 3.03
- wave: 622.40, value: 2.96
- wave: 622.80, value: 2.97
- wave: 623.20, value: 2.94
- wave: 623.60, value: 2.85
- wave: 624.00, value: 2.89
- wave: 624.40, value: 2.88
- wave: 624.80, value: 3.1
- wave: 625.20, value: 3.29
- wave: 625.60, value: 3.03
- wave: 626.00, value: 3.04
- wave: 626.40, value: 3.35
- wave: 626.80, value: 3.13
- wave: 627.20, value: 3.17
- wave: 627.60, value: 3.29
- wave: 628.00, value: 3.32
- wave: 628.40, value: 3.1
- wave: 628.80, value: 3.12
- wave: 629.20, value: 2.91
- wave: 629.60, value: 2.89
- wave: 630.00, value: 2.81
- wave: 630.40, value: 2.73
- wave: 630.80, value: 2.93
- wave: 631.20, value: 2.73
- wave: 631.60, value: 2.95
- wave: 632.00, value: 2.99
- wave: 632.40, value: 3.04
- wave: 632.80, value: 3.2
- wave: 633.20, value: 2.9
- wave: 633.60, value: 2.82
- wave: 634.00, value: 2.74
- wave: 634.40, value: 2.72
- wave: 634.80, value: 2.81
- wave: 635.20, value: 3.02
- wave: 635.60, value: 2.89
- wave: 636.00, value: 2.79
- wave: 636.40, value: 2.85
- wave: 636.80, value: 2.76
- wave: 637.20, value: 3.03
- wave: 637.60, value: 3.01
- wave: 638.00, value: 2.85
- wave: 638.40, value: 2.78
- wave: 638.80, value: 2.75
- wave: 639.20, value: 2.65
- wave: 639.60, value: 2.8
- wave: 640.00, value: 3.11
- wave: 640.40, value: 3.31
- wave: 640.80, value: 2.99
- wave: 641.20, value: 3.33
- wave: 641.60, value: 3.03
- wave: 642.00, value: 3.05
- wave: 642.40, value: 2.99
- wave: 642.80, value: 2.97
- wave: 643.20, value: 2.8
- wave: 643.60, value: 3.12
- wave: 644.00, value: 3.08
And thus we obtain -0.03 mag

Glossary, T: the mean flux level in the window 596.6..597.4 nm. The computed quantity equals 2.35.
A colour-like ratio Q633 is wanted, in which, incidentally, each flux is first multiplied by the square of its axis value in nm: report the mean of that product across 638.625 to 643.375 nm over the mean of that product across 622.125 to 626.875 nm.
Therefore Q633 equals 1.04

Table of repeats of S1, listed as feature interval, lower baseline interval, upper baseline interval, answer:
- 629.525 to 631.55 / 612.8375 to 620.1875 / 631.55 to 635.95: 0.03 mag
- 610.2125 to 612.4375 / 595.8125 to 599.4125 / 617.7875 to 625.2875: -0.09 mag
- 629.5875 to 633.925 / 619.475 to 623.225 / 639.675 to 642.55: 0.06 mag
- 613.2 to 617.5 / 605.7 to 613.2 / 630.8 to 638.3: 0.02 mag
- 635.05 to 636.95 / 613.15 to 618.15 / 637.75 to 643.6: 0.03 mag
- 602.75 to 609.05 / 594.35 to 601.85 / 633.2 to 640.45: -0.09 mag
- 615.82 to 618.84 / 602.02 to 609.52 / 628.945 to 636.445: -0.02 mag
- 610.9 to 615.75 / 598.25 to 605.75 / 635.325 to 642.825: -0.08 mag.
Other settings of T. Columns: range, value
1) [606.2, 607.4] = 2.65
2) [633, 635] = 2.8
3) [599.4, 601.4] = 2.5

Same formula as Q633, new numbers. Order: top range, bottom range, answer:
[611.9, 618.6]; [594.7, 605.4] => 1.21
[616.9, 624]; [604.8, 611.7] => 1.11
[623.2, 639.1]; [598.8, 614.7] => 1.17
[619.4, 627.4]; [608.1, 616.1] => 1.11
